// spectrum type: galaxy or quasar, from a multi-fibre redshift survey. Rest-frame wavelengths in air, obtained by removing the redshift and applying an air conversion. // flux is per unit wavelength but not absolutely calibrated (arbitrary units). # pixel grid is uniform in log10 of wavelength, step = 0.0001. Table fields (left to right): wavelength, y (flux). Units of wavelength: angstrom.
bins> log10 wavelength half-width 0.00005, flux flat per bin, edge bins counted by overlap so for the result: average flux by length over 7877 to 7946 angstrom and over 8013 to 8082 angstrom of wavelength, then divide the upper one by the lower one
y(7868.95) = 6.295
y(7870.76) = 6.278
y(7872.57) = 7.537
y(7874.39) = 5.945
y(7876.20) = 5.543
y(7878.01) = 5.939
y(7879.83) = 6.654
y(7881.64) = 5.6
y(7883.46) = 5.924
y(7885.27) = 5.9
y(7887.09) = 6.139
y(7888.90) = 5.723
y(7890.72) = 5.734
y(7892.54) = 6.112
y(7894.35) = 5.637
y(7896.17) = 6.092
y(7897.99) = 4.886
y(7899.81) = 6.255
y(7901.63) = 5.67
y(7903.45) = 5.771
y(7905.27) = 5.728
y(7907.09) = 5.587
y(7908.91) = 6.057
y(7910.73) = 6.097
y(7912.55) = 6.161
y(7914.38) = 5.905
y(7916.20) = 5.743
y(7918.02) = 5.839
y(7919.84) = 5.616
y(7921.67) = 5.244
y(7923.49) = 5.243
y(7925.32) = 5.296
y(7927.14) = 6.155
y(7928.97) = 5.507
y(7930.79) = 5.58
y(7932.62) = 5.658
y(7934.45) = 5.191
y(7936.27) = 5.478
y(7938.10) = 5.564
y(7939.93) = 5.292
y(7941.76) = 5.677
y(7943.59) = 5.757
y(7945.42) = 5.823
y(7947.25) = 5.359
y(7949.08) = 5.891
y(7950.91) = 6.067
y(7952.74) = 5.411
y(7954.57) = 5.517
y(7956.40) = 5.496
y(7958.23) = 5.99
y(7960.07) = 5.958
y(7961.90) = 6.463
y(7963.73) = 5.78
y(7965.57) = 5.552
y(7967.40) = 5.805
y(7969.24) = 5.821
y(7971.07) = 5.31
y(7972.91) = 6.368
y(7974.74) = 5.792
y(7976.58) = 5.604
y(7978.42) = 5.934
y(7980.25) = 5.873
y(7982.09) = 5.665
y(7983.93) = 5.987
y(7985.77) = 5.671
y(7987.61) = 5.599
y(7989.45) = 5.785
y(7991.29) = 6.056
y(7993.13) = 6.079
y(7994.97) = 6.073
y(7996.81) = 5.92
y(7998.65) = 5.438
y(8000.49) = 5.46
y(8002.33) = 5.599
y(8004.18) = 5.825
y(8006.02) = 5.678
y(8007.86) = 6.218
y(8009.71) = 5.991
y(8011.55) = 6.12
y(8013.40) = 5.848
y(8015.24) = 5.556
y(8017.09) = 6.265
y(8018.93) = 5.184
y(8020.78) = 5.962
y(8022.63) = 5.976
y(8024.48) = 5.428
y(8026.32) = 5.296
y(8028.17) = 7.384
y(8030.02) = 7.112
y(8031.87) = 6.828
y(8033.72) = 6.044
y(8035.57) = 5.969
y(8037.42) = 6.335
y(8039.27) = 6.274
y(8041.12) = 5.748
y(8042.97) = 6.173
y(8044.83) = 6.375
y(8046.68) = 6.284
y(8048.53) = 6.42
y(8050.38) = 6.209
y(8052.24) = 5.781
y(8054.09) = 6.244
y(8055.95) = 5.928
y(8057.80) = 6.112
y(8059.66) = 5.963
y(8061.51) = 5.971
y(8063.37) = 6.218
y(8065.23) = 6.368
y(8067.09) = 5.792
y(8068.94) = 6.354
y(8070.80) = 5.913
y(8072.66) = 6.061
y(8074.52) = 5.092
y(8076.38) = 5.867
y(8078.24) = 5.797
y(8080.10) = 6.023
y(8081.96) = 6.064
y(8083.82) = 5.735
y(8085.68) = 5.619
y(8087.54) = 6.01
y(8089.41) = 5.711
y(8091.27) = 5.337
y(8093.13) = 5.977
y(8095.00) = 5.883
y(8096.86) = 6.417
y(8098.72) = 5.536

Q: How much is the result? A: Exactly 1.1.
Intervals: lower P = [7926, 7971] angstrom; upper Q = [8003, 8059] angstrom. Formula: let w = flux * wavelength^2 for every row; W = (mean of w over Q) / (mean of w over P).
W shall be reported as 1.09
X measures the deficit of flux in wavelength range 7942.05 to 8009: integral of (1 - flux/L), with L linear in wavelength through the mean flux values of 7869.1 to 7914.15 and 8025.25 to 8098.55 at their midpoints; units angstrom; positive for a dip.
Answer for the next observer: 2.41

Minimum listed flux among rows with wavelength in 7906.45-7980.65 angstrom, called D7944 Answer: 5.191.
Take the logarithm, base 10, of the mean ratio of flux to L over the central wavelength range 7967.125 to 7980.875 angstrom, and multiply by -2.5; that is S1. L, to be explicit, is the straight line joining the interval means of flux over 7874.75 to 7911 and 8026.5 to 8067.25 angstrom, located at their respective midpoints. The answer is 0.044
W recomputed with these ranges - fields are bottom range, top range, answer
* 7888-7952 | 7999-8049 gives 1.09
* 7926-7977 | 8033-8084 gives 1.09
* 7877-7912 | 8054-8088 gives 1.06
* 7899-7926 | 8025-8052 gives 1.13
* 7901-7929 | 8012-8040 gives 1.09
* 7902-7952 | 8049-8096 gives 1.08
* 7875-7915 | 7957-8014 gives 1.02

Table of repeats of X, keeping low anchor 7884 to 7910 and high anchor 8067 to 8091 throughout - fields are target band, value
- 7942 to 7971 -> 0.28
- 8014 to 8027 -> 0.34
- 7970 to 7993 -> 0.04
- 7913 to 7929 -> 0.49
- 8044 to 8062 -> -0.92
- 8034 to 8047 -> -0.72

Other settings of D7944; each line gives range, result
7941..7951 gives 5.359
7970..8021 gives 5.184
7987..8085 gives 5.092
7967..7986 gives 5.31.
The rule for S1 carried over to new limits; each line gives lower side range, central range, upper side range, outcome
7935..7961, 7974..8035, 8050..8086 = -0.022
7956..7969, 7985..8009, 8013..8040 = 0.036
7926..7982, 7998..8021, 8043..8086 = 0.017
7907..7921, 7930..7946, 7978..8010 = 0.060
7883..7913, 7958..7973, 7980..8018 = -0.003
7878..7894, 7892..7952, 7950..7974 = 0.037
